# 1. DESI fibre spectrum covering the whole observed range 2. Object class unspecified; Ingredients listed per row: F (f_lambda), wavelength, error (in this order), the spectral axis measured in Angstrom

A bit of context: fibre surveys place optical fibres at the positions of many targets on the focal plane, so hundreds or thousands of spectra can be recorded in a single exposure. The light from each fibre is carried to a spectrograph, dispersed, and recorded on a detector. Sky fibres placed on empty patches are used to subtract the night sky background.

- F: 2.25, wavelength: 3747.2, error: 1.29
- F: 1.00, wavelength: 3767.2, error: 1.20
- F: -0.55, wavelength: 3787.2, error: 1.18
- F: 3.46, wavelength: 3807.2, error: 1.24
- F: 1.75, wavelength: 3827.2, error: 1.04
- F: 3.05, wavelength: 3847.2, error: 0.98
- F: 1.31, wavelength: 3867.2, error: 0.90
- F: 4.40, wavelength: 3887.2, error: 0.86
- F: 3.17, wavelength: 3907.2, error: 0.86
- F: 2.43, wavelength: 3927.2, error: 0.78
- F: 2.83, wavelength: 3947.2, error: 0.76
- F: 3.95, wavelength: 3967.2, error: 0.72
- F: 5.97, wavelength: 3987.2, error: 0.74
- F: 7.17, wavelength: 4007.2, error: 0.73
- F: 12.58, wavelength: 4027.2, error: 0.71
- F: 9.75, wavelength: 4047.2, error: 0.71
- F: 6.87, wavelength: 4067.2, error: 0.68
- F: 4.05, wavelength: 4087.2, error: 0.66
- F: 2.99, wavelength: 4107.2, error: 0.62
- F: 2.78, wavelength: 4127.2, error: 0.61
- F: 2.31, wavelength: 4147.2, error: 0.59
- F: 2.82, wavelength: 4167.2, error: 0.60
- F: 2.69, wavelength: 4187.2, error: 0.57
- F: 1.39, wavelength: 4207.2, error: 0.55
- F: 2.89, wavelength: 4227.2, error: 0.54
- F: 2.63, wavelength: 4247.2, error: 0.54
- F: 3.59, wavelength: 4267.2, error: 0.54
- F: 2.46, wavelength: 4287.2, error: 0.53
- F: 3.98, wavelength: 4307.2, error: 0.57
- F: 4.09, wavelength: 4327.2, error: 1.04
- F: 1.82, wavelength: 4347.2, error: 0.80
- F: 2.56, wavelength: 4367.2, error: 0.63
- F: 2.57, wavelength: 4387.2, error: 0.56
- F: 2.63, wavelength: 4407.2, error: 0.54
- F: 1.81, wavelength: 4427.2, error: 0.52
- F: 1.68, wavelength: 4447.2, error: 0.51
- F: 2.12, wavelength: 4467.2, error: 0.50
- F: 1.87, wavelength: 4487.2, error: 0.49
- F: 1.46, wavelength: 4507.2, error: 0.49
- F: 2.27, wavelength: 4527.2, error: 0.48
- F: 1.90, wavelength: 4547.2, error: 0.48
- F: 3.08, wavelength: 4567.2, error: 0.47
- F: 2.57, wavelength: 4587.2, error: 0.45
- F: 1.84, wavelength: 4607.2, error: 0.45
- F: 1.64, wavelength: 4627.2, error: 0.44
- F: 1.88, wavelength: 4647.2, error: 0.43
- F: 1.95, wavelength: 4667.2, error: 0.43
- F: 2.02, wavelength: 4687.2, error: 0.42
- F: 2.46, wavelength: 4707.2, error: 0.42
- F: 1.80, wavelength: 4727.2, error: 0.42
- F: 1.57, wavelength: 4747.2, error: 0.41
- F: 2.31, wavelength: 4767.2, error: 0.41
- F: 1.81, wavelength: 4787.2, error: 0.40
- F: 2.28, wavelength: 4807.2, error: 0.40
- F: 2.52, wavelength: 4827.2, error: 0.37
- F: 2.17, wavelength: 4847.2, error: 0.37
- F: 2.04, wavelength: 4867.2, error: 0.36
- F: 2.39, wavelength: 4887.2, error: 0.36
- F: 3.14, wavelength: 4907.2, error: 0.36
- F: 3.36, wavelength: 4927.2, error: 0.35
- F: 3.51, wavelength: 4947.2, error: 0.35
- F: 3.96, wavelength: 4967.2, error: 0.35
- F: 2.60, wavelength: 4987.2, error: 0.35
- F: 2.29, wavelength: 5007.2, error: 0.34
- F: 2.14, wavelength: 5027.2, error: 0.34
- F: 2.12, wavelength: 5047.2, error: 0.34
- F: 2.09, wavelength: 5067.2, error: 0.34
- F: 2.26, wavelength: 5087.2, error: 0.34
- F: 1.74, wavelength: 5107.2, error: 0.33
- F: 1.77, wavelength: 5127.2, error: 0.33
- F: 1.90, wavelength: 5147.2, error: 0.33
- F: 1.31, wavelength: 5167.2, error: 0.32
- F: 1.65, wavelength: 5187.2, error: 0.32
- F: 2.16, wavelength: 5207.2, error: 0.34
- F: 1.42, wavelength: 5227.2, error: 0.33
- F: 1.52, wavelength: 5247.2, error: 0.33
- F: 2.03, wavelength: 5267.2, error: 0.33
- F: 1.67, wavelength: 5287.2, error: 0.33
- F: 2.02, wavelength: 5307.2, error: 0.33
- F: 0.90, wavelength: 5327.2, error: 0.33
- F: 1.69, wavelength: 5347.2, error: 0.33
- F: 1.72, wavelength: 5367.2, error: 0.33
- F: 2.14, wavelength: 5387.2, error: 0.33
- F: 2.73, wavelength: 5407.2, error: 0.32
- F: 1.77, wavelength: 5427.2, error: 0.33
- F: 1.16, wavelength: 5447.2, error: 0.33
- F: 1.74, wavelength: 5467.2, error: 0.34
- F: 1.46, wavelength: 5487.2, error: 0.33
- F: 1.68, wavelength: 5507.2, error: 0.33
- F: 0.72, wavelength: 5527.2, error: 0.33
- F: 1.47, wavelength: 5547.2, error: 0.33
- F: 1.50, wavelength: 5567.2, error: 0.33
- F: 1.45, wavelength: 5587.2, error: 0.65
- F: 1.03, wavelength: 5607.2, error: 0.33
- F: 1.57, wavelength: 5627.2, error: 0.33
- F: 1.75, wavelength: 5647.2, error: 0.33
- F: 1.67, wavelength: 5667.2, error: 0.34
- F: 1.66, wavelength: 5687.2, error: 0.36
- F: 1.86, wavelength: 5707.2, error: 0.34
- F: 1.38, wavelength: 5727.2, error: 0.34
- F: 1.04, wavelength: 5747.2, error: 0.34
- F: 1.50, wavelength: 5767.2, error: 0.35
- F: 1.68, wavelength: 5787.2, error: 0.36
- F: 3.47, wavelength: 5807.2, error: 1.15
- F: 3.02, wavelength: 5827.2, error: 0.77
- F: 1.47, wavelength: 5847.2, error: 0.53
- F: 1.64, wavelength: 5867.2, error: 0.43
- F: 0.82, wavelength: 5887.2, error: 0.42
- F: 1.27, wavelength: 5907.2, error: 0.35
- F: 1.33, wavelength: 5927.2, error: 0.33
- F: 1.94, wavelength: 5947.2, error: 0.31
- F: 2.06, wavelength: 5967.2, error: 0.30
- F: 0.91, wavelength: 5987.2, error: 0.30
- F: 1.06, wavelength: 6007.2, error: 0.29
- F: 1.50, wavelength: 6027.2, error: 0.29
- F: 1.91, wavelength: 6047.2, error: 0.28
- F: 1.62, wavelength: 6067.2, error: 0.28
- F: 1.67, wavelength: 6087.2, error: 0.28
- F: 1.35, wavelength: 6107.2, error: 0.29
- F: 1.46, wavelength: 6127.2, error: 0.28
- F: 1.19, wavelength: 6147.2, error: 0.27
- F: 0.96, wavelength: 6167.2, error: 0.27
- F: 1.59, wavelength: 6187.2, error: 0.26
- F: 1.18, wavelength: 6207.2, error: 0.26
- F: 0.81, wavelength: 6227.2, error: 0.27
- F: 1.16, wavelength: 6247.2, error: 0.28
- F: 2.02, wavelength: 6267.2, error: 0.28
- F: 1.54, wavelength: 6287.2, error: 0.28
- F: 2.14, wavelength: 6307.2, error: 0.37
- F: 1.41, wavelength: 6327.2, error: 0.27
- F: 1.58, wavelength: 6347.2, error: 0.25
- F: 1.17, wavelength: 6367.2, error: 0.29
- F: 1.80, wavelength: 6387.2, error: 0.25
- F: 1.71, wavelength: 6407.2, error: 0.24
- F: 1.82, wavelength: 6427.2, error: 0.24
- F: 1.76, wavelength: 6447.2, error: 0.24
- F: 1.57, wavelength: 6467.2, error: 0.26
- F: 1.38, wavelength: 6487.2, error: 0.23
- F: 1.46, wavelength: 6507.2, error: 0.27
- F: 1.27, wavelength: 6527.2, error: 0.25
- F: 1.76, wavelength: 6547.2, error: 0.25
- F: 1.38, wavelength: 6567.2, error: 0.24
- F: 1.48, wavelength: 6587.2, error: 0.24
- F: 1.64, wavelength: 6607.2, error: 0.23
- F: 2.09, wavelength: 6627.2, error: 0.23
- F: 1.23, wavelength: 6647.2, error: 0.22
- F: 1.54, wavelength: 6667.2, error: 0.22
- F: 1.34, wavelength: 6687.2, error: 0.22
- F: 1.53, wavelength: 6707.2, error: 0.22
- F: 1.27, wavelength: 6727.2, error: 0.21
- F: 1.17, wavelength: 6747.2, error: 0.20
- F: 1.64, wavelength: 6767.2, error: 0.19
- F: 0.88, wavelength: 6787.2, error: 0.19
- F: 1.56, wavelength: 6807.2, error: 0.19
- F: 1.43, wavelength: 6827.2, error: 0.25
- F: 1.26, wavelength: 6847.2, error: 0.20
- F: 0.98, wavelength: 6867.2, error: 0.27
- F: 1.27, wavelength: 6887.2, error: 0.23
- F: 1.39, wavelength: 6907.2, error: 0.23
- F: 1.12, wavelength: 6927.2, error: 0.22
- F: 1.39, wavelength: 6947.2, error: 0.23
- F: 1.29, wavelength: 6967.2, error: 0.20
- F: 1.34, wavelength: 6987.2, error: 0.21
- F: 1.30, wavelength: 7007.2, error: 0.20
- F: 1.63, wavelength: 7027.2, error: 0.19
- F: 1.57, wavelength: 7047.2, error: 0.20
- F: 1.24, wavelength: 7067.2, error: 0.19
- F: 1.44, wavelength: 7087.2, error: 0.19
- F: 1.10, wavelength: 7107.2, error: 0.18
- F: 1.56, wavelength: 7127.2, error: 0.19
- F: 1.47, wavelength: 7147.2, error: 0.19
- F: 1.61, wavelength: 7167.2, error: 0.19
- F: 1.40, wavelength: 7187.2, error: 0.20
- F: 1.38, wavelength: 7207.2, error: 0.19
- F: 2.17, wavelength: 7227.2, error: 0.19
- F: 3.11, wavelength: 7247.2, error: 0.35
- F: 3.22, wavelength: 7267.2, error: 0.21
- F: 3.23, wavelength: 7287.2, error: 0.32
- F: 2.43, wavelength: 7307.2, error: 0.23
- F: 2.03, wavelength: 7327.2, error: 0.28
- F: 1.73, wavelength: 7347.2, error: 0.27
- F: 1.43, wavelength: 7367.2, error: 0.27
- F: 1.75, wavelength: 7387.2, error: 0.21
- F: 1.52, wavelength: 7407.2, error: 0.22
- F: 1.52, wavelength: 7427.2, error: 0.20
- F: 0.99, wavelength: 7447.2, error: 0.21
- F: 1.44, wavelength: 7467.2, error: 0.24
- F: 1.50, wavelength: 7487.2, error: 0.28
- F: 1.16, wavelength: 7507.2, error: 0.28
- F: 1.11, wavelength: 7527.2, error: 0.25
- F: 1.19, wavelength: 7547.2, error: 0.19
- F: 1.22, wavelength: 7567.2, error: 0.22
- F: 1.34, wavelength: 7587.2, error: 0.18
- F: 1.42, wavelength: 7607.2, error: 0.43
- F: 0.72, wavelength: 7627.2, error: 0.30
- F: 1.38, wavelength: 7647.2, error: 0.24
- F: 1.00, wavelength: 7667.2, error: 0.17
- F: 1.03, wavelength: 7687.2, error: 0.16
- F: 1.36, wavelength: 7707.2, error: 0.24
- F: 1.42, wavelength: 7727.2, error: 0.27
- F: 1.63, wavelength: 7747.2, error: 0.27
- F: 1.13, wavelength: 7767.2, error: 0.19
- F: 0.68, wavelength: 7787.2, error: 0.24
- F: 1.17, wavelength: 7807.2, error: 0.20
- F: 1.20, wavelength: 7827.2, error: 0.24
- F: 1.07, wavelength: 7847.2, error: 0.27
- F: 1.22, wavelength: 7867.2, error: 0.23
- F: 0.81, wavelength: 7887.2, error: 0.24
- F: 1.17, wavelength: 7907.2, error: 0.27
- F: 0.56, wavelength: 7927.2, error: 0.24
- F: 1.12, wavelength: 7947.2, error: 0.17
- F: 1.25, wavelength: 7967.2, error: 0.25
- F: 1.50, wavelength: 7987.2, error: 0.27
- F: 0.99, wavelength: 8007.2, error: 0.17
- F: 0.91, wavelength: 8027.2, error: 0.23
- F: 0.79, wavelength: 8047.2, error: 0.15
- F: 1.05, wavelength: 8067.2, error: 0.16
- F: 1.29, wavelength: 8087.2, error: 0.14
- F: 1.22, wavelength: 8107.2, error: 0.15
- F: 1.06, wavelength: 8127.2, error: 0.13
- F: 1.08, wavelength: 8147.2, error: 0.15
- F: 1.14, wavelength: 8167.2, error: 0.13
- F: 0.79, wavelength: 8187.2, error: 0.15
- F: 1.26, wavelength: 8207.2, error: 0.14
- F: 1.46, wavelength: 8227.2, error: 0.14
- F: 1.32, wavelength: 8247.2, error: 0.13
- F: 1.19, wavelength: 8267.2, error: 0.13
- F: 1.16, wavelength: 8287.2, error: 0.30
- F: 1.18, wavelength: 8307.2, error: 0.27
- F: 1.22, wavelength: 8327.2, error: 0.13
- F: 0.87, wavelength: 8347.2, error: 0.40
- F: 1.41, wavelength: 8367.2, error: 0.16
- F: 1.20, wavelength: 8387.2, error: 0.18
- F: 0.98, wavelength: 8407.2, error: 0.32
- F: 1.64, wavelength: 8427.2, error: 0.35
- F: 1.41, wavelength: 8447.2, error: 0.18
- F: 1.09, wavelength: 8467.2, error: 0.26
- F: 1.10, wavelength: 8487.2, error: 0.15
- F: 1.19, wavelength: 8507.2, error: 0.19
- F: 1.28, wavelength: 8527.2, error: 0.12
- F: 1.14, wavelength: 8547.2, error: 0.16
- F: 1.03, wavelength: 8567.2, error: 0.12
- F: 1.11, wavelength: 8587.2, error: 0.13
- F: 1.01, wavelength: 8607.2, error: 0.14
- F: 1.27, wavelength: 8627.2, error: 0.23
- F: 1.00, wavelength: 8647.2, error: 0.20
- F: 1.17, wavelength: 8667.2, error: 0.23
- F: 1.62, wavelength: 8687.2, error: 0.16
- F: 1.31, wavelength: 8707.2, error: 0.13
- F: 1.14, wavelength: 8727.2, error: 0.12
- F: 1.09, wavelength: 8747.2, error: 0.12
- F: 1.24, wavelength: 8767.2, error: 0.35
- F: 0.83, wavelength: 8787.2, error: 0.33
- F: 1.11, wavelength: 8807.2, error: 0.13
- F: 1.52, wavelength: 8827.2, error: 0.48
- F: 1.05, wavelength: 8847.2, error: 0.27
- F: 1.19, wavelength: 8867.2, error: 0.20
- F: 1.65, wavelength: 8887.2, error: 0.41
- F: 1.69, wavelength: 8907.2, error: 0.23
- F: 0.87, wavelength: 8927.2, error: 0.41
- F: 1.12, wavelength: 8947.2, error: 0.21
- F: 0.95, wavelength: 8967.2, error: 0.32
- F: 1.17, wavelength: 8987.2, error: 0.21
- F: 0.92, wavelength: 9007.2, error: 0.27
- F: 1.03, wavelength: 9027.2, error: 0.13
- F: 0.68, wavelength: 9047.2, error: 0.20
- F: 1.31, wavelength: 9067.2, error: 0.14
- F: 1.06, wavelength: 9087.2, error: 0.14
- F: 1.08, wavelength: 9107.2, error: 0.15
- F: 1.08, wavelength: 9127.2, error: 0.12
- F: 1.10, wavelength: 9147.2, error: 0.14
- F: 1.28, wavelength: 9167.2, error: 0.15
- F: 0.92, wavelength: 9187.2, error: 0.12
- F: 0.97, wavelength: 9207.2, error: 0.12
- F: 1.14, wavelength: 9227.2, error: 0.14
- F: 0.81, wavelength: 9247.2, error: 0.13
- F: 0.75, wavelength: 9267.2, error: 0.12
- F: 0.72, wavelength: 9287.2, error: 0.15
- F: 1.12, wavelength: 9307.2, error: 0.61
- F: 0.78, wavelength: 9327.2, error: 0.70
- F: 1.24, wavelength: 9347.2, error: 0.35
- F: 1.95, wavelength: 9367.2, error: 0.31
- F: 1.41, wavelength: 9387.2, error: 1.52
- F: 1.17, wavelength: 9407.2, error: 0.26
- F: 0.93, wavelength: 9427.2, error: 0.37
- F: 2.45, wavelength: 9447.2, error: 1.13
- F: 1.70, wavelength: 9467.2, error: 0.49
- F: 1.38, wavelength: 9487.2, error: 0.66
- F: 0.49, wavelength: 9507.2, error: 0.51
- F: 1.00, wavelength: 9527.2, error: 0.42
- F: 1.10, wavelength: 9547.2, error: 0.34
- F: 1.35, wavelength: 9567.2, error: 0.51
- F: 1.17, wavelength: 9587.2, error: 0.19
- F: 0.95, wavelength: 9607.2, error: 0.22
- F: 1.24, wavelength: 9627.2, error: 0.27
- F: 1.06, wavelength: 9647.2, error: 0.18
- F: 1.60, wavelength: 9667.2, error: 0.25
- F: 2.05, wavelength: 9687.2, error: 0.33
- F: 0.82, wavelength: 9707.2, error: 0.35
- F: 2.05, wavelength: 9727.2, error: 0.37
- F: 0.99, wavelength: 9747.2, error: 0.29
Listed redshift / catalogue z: 1.604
